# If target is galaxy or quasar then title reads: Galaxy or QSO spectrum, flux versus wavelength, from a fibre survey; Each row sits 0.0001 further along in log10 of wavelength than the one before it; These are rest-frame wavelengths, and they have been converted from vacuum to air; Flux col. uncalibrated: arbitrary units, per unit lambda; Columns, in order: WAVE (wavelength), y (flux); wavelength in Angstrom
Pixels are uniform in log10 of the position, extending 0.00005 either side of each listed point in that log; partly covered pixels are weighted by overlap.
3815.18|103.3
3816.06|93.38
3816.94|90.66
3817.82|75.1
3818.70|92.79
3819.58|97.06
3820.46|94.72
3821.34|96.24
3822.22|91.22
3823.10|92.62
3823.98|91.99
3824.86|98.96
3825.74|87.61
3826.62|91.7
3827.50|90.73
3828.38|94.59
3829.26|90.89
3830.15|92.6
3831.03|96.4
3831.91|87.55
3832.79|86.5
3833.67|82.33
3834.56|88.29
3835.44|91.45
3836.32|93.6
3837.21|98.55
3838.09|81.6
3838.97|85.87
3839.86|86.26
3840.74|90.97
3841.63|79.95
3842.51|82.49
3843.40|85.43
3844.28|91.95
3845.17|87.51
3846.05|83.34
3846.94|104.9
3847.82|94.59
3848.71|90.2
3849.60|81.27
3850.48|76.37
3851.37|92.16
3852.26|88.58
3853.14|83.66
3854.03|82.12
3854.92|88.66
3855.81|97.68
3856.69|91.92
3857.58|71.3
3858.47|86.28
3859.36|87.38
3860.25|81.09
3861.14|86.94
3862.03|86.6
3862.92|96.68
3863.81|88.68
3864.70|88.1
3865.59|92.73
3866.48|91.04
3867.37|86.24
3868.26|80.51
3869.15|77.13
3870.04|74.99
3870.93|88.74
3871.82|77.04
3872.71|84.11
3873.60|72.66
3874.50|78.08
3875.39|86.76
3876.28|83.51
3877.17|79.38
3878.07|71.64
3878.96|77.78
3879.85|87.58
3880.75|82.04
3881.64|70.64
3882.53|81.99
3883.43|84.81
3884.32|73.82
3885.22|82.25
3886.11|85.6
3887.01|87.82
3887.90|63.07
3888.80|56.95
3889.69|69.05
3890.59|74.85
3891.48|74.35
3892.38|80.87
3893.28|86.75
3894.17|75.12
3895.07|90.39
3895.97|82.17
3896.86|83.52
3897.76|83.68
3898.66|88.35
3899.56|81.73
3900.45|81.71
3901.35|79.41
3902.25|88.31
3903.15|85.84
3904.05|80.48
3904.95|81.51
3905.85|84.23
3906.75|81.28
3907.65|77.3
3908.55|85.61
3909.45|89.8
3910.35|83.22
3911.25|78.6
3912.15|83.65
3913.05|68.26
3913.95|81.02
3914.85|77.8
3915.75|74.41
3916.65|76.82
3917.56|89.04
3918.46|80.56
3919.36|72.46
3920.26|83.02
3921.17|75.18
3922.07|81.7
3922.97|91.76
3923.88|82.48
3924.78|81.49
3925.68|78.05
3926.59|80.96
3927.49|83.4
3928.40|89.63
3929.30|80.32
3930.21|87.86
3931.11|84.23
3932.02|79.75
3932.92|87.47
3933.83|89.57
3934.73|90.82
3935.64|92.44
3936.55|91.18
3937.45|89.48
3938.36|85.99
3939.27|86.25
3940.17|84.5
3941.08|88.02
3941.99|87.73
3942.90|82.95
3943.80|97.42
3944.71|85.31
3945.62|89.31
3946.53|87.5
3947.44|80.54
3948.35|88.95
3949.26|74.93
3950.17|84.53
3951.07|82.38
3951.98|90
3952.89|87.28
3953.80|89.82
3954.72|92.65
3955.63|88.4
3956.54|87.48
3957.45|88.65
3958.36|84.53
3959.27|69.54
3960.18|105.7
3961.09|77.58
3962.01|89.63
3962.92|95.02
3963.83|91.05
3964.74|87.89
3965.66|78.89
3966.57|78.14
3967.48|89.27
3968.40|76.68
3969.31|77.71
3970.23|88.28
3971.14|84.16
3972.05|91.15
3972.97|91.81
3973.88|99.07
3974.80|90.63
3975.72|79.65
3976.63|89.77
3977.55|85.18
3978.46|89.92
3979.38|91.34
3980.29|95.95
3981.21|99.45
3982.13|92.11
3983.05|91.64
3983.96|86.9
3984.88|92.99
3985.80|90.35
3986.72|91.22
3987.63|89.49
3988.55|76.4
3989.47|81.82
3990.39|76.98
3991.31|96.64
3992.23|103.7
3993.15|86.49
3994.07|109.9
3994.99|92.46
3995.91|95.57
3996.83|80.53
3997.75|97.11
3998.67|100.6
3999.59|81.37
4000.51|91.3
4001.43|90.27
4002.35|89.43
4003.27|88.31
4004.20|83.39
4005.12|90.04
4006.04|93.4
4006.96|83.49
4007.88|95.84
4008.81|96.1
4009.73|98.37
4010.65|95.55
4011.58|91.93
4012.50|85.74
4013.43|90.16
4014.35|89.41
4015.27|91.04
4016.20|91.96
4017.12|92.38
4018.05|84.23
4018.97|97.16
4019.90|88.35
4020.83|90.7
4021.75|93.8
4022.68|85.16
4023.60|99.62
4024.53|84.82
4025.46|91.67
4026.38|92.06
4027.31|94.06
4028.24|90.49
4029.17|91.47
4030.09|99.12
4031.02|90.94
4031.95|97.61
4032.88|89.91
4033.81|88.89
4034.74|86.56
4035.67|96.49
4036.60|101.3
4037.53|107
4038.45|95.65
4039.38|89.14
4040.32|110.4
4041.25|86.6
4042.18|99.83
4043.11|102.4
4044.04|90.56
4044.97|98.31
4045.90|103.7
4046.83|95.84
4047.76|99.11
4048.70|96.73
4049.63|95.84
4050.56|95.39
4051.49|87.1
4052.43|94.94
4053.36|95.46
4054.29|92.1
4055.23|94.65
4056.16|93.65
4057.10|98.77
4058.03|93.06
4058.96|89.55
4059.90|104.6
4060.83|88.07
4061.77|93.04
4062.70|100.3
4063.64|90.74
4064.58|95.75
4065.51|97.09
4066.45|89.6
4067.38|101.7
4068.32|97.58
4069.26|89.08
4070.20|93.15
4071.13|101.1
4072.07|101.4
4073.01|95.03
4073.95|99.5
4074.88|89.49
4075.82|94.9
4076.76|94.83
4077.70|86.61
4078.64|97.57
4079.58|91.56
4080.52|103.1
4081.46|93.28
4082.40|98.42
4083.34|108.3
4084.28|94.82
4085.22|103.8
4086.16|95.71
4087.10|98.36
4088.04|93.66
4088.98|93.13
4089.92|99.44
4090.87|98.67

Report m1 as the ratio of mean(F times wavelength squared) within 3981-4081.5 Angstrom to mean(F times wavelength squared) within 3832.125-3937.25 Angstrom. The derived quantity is 1.20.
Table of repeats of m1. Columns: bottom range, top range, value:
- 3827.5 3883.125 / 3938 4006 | 1.09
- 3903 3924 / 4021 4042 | 1.23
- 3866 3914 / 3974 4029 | 1.19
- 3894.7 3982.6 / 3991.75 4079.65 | 1.15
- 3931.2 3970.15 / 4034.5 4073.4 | 1.17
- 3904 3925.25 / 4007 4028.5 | 1.19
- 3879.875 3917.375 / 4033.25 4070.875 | 1.29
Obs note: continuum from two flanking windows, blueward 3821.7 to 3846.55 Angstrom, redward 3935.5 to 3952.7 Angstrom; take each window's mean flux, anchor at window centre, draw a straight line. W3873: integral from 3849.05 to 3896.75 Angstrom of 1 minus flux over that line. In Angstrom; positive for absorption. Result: 3.5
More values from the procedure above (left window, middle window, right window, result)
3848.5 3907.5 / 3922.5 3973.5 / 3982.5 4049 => 0.7 Angstrom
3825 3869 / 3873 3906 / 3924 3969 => 2.8 Angstrom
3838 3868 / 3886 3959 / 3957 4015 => 4.4 Angstrom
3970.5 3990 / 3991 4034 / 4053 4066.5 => -0.2 Angstrom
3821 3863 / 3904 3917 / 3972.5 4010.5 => 1.4 Angstrom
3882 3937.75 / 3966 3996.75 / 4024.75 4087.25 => -0.3 Angstrom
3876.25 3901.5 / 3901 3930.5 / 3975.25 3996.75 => 0.3 Angstrom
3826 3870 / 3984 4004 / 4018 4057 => 0.5 Angstrom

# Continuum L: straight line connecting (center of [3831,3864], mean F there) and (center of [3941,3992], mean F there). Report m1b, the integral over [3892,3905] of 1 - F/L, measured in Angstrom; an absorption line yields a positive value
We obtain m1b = 0.63 Angstrom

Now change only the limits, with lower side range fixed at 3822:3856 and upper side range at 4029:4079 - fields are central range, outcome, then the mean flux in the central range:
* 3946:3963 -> 1.12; 86.4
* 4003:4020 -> 0.58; 91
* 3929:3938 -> 0.44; 87.4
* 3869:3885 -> 1.89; 79.7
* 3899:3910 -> 0.96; 83.1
